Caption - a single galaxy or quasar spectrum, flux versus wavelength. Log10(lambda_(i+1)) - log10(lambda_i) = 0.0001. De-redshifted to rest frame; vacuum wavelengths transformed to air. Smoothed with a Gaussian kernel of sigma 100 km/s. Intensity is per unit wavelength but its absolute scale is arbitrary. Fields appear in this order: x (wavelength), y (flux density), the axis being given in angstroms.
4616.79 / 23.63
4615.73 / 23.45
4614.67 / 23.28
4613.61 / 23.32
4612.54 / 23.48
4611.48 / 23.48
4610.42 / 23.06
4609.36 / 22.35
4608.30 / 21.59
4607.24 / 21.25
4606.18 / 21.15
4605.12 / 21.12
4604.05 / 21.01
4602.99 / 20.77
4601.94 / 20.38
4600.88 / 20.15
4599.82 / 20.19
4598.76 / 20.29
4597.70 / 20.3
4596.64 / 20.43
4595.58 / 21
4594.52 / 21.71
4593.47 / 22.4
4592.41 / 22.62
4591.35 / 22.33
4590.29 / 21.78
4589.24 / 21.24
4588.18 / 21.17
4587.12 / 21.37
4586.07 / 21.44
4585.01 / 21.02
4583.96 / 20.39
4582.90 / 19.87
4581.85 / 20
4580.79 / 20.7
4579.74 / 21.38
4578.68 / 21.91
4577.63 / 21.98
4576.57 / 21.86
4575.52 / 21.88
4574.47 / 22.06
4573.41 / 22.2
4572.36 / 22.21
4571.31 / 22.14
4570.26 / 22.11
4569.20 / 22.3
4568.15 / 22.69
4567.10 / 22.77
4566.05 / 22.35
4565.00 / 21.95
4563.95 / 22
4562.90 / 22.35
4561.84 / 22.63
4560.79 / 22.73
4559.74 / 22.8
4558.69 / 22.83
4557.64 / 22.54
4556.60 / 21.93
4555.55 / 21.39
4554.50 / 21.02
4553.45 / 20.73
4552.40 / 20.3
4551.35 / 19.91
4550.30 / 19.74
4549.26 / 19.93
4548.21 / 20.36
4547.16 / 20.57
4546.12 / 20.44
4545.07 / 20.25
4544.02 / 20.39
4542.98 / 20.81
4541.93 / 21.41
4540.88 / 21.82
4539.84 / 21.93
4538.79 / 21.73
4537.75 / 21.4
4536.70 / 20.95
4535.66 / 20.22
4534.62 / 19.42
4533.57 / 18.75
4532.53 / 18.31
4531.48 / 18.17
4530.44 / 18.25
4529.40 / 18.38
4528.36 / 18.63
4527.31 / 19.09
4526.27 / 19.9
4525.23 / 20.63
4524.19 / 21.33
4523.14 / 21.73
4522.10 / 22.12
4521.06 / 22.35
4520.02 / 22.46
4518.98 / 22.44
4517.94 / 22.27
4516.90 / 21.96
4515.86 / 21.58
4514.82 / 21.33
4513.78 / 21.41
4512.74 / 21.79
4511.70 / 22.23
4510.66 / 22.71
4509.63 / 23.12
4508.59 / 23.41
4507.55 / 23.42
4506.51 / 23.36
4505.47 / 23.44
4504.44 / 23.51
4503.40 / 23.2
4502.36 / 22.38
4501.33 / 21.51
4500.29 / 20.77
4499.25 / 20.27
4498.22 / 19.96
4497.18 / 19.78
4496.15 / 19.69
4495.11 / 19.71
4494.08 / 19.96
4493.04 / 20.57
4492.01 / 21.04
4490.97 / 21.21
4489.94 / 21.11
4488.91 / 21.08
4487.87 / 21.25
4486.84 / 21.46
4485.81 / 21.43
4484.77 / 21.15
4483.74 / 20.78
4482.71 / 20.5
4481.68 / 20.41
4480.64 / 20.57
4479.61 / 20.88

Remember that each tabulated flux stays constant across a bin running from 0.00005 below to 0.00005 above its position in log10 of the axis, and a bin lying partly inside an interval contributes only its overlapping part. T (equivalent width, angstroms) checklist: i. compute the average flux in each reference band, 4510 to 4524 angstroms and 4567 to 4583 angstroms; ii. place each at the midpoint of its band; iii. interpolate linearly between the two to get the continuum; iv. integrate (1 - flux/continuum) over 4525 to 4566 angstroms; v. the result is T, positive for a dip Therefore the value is 2.24 angstroms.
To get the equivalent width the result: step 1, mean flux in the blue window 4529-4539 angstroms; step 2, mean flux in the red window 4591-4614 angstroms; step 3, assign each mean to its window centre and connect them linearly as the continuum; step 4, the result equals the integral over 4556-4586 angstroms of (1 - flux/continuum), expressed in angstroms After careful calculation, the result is -1.9 angstroms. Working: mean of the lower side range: 19.5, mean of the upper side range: 21.5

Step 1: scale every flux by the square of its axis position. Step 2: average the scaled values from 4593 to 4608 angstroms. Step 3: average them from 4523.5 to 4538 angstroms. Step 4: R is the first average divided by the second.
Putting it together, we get 1.10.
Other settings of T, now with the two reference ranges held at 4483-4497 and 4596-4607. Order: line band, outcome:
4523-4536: 0.8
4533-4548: 0.0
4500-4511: -1.1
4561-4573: -1.0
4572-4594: -0.9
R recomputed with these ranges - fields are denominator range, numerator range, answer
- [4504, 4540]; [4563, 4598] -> 1.05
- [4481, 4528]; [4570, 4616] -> 1.04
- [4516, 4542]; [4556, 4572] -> 1.10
